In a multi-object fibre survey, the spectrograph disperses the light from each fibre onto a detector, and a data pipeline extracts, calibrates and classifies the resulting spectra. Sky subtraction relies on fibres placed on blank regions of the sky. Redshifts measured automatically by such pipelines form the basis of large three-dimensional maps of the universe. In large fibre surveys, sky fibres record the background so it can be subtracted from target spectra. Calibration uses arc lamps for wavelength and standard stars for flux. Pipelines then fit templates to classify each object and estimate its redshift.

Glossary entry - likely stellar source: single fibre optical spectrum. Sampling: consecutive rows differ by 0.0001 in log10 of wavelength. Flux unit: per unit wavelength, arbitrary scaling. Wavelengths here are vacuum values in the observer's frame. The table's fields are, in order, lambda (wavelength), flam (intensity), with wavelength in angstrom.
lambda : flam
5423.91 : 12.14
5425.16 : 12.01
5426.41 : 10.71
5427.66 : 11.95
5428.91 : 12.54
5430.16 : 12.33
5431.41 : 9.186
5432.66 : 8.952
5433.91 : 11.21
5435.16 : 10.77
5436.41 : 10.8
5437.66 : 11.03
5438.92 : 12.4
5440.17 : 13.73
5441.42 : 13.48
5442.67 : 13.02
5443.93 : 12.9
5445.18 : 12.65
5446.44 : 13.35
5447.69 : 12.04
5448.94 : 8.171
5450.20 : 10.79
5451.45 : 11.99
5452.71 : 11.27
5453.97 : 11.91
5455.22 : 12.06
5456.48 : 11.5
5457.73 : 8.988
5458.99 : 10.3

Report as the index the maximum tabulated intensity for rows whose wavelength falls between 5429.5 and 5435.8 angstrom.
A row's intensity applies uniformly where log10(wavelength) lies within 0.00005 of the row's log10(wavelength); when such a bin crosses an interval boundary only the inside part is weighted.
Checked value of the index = 12.33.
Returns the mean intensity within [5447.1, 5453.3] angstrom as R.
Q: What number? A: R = 10.8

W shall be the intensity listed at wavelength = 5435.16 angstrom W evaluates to 10.77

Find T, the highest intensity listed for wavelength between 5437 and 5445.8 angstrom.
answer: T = 13.73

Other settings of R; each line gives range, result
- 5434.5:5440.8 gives 11.7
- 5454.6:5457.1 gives 11.8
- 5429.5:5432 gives 10.8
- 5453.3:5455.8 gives 12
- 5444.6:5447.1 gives 13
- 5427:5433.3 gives 11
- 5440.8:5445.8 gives 13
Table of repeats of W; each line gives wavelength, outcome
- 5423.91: 12.14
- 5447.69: 12.04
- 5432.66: 8.952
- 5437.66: 11.03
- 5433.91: 11.21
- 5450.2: 10.79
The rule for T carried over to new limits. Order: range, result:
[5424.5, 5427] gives 12.01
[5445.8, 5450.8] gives 13.35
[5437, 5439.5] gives 12.4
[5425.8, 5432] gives 12.54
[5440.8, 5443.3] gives 13.48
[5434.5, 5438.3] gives 11.03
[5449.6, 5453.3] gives 11.99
